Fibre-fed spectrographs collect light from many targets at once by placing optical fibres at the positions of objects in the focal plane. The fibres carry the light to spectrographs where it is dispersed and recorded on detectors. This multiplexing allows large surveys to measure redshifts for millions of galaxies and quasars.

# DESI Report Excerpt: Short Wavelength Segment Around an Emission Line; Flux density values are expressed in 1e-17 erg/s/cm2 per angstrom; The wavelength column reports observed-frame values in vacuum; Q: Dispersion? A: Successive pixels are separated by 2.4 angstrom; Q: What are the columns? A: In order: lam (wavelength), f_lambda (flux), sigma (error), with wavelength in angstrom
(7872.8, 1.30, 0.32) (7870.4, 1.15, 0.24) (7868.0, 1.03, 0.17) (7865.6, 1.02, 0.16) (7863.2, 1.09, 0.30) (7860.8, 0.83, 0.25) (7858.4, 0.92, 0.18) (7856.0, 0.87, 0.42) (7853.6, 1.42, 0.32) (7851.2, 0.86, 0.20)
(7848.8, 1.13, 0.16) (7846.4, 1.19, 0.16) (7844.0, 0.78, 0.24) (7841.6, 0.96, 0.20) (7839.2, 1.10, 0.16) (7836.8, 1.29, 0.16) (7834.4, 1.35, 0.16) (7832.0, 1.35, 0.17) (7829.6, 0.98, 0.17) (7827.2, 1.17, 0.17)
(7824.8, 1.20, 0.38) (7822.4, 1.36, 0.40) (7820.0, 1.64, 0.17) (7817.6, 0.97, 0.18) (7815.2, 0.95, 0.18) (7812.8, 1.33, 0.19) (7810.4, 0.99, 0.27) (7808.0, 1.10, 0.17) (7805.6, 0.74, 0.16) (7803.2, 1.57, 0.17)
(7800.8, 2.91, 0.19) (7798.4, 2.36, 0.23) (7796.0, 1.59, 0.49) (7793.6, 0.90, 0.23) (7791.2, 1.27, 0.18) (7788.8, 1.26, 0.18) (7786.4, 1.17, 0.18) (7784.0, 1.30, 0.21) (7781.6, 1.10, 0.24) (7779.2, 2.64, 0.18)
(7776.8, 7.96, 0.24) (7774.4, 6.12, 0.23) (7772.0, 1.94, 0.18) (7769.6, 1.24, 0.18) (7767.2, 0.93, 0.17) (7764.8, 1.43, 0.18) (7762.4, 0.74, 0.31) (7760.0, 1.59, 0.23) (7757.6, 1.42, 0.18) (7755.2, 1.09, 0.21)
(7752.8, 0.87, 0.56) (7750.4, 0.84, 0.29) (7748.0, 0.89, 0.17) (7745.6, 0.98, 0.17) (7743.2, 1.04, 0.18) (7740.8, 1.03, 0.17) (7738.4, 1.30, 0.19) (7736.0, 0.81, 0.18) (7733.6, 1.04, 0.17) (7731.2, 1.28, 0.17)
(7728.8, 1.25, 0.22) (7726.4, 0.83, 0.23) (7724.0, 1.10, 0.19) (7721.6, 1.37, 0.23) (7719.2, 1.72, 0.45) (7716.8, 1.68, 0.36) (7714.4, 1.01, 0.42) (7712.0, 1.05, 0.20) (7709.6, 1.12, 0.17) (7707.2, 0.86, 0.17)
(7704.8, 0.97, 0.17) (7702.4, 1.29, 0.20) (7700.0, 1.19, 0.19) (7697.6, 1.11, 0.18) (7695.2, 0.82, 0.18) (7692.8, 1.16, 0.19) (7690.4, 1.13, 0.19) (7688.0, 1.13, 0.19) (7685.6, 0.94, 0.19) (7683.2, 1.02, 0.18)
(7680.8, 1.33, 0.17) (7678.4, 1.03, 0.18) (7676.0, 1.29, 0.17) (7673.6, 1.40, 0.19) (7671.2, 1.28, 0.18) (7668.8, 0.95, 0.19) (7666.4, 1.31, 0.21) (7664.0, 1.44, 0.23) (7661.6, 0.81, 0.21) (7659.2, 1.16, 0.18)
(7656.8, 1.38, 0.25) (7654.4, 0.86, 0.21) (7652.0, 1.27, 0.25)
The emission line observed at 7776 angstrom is H-alpha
